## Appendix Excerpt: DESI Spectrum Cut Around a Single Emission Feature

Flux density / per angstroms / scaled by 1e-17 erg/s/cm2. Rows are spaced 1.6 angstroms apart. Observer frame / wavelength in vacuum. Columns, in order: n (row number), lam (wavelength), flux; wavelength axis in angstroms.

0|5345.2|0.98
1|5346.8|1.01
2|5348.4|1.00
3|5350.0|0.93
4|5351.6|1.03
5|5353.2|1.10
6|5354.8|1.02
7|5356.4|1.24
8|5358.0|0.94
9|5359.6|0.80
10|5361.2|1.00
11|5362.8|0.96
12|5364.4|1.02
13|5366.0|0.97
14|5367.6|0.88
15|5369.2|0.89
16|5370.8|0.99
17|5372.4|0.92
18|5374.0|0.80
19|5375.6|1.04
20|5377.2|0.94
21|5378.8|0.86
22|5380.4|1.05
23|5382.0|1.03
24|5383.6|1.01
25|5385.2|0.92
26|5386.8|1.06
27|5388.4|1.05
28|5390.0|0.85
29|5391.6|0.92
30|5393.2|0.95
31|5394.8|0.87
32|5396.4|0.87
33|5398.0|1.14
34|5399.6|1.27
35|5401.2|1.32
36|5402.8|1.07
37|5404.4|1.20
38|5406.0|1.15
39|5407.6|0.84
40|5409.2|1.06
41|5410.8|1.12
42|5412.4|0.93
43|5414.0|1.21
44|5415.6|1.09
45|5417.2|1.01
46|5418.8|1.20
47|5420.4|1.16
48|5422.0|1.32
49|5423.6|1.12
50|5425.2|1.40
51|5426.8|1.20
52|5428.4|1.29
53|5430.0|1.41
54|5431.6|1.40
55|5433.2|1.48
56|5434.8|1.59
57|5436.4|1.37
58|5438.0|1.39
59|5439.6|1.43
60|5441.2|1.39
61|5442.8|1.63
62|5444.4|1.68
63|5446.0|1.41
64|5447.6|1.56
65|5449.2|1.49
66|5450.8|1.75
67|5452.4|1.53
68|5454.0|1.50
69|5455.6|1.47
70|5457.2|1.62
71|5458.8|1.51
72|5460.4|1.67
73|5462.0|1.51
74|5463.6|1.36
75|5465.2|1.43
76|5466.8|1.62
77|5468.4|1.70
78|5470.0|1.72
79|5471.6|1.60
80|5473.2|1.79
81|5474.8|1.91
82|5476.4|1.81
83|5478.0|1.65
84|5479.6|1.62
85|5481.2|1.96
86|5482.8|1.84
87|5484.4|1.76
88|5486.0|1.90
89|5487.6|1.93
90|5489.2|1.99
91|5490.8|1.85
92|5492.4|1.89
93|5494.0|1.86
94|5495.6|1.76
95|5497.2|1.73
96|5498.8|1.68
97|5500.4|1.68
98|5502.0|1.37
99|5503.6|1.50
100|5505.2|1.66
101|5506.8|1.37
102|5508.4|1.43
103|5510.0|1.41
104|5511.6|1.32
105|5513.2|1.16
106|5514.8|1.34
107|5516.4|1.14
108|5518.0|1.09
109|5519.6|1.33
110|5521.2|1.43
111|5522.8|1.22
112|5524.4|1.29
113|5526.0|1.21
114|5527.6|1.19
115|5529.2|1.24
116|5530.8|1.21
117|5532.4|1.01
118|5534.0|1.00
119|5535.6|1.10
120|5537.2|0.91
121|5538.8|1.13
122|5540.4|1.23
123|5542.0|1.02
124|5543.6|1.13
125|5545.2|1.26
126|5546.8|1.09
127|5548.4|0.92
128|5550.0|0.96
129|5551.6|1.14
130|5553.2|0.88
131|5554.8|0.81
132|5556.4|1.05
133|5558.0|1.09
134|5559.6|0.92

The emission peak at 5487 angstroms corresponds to C III]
